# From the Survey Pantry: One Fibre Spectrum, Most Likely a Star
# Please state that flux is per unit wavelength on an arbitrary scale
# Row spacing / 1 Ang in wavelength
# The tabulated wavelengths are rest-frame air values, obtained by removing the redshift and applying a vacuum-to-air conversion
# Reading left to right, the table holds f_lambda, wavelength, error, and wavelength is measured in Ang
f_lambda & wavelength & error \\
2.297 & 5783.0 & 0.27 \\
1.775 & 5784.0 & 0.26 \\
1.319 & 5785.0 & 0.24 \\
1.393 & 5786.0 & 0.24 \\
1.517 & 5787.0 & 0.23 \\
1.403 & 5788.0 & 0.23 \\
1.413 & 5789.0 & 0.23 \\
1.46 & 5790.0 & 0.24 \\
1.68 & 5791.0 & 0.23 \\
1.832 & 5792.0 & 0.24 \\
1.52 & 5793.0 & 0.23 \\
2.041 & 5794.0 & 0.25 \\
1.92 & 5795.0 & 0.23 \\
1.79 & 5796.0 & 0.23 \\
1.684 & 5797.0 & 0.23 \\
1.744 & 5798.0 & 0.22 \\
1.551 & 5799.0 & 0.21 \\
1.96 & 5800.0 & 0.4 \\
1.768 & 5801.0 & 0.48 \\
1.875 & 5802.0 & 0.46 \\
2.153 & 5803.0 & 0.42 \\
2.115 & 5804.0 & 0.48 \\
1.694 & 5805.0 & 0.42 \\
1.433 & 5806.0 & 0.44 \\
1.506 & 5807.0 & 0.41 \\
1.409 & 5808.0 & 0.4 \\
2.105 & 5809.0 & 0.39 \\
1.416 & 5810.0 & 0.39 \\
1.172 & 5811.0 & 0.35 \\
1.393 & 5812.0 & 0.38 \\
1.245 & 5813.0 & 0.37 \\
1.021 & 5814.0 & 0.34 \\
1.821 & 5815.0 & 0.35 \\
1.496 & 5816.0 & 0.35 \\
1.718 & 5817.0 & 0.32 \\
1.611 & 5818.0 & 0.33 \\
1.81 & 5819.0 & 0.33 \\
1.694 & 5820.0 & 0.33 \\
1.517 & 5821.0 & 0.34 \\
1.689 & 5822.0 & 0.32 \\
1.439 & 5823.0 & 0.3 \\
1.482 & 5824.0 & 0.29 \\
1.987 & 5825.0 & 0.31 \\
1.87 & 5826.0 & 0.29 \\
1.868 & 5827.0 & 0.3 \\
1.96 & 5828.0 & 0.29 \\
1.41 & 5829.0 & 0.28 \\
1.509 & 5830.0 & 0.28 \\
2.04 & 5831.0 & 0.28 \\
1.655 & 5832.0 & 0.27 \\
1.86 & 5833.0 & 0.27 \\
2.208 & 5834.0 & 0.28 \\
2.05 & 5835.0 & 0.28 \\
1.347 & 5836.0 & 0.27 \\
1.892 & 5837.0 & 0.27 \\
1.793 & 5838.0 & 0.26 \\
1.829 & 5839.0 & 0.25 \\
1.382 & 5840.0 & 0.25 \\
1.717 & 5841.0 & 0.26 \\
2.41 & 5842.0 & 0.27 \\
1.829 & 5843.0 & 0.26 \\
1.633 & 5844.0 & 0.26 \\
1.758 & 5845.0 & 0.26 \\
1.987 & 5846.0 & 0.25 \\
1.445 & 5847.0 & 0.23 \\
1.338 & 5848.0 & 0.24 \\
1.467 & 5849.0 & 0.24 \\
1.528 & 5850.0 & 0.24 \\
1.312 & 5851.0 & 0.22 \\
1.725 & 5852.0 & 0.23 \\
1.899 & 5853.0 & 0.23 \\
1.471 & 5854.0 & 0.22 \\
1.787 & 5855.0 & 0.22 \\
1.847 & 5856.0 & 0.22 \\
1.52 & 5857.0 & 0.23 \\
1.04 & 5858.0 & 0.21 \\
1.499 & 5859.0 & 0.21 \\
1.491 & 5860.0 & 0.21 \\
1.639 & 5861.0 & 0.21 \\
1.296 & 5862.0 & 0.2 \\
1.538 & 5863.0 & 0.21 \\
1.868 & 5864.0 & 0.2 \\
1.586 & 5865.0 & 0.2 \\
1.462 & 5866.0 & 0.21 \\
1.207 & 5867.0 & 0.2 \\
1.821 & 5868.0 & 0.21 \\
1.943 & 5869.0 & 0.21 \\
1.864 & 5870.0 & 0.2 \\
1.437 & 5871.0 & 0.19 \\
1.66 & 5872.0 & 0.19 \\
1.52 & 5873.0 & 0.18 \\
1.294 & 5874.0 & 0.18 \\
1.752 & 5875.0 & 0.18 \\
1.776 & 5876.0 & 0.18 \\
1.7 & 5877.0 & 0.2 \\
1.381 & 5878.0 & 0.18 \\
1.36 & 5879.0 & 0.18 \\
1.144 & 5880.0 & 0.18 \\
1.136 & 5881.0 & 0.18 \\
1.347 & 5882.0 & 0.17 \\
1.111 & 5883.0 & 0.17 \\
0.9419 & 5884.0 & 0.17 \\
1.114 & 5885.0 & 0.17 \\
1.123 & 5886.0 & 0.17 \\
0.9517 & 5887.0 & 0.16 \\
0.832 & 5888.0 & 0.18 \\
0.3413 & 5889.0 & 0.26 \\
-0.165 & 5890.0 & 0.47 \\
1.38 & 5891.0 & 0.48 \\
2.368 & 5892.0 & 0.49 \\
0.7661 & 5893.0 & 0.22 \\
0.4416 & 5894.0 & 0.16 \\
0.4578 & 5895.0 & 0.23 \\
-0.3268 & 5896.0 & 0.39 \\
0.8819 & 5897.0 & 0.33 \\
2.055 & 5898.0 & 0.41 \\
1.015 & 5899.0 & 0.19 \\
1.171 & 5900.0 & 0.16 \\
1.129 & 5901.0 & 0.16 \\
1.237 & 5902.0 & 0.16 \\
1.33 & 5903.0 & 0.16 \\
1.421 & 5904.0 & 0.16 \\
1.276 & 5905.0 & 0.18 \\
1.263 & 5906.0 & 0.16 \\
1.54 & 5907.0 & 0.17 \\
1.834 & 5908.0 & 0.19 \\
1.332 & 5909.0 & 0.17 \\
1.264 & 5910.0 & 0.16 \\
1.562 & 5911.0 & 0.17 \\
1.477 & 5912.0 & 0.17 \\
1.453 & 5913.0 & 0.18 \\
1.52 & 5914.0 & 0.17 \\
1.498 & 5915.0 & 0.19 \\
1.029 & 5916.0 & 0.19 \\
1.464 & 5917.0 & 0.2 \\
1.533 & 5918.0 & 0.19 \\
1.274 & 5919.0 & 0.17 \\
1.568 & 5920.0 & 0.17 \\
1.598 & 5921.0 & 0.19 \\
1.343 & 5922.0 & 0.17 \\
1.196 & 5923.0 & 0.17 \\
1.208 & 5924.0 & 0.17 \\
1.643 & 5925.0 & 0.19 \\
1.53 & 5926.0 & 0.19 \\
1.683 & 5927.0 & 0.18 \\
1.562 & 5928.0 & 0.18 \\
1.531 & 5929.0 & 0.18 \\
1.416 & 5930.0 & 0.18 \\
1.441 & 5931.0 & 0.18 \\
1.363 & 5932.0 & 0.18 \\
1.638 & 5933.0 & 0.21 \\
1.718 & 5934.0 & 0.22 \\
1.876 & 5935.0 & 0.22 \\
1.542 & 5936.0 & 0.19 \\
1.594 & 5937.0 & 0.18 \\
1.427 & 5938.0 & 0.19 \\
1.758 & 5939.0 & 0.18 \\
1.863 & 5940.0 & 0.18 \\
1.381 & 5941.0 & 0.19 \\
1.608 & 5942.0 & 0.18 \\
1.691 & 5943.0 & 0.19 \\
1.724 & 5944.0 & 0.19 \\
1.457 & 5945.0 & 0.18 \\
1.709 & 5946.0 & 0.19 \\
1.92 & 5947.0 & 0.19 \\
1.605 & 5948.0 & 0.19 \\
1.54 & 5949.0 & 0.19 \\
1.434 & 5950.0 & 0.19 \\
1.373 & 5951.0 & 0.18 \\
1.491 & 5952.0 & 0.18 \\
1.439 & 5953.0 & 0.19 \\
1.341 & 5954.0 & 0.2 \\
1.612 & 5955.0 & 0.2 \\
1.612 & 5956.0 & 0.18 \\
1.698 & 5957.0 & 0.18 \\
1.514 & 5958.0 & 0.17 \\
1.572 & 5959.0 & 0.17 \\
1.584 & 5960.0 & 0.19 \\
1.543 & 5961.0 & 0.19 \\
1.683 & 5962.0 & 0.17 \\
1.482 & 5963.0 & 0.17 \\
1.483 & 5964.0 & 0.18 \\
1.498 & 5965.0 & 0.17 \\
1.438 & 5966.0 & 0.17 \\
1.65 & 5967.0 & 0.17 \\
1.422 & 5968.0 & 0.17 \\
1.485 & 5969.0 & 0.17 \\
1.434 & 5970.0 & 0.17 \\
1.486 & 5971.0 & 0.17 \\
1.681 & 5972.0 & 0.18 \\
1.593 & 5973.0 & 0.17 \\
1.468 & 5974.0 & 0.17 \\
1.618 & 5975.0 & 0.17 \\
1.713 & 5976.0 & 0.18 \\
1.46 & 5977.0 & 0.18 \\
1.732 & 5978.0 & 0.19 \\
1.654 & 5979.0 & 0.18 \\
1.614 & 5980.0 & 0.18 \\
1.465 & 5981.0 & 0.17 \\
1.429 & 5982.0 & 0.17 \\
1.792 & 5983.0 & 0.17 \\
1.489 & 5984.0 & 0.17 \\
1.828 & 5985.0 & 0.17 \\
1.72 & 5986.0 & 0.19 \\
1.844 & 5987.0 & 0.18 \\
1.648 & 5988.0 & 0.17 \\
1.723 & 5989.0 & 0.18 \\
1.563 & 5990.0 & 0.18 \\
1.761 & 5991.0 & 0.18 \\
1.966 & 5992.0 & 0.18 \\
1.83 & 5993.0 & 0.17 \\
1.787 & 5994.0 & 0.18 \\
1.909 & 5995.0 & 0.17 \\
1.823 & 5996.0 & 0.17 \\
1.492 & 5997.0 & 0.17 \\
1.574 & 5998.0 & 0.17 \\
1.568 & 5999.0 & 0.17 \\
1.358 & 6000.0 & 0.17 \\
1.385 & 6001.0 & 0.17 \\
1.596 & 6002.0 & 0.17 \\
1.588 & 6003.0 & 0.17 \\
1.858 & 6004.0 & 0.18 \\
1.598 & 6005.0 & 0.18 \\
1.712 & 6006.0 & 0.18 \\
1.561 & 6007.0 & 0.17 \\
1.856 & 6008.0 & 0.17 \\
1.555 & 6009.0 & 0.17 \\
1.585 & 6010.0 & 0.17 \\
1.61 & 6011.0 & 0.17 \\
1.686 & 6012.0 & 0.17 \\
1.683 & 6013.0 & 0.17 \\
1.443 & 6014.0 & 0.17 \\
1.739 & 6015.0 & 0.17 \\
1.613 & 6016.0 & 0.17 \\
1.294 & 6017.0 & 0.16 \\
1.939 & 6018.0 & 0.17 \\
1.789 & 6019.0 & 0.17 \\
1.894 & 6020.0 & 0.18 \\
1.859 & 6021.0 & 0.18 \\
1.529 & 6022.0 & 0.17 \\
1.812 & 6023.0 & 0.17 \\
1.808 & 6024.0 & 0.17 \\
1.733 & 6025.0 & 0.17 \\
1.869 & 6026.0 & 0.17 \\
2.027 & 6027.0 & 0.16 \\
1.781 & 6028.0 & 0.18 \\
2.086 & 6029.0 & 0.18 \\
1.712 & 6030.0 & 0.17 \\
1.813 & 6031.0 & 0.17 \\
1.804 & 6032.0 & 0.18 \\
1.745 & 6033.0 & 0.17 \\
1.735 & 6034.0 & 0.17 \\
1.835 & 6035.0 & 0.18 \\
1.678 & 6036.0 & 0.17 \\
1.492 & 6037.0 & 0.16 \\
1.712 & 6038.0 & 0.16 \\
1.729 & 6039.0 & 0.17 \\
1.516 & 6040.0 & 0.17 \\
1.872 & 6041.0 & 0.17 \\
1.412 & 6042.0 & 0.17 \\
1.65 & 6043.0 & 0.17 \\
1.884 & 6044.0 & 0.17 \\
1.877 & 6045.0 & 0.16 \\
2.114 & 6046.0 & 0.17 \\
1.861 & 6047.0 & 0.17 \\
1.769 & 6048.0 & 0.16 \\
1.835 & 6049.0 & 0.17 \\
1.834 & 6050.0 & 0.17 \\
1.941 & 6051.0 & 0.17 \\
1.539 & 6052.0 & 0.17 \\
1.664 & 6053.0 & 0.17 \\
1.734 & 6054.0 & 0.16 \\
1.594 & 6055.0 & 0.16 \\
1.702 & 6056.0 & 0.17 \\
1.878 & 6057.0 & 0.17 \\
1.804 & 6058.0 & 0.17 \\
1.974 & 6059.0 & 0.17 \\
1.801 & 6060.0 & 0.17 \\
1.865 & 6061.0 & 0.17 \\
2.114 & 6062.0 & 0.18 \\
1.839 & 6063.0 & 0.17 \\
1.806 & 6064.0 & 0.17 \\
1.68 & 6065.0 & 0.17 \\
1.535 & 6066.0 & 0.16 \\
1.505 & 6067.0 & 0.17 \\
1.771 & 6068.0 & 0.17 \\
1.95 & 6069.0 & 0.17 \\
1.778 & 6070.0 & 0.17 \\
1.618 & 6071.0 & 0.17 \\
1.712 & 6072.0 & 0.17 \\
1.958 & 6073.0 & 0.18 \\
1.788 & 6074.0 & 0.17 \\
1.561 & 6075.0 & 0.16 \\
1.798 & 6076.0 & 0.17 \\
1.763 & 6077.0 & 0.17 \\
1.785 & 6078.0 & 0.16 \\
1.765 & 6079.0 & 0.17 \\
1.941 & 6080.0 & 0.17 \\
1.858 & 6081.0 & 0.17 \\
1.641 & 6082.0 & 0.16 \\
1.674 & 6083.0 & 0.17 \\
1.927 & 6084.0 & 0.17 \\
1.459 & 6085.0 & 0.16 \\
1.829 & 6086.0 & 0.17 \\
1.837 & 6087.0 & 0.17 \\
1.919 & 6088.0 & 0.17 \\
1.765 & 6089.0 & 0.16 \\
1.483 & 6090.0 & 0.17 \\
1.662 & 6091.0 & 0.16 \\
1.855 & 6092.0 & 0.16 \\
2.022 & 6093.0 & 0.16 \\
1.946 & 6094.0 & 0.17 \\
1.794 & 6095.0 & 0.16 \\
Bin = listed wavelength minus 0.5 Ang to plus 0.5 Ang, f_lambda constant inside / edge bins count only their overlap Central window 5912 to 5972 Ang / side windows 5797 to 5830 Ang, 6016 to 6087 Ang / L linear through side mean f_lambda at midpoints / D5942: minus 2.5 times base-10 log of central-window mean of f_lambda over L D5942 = 0.12 mag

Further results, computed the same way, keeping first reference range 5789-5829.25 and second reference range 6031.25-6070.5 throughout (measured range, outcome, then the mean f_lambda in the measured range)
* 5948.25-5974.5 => 0.139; 1.52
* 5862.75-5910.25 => 0.319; 1.27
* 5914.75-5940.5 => 0.138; 1.51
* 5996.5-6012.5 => 0.096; 1.6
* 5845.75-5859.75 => 0.090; 1.55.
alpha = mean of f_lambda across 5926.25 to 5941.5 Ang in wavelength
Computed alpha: 1.59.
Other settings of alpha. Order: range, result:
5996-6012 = 1.6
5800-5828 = 1.65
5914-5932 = 1.44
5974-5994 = 1.67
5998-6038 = 1.7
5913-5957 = 1.53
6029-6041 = 1.73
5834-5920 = 1.41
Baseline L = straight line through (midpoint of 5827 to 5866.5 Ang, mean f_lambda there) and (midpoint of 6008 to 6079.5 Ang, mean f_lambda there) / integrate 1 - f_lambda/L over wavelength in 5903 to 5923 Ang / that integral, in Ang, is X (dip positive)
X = 3.2 Ang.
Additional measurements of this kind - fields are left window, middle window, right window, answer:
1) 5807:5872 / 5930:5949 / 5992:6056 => 0.7 Ang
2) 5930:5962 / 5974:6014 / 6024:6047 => 0.8 Ang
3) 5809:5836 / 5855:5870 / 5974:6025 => 0.8 Ang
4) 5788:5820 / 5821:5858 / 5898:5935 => -2.9 Ang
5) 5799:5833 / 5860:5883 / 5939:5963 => 1.5 Ang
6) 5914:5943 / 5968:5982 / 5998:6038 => 0.4 Ang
